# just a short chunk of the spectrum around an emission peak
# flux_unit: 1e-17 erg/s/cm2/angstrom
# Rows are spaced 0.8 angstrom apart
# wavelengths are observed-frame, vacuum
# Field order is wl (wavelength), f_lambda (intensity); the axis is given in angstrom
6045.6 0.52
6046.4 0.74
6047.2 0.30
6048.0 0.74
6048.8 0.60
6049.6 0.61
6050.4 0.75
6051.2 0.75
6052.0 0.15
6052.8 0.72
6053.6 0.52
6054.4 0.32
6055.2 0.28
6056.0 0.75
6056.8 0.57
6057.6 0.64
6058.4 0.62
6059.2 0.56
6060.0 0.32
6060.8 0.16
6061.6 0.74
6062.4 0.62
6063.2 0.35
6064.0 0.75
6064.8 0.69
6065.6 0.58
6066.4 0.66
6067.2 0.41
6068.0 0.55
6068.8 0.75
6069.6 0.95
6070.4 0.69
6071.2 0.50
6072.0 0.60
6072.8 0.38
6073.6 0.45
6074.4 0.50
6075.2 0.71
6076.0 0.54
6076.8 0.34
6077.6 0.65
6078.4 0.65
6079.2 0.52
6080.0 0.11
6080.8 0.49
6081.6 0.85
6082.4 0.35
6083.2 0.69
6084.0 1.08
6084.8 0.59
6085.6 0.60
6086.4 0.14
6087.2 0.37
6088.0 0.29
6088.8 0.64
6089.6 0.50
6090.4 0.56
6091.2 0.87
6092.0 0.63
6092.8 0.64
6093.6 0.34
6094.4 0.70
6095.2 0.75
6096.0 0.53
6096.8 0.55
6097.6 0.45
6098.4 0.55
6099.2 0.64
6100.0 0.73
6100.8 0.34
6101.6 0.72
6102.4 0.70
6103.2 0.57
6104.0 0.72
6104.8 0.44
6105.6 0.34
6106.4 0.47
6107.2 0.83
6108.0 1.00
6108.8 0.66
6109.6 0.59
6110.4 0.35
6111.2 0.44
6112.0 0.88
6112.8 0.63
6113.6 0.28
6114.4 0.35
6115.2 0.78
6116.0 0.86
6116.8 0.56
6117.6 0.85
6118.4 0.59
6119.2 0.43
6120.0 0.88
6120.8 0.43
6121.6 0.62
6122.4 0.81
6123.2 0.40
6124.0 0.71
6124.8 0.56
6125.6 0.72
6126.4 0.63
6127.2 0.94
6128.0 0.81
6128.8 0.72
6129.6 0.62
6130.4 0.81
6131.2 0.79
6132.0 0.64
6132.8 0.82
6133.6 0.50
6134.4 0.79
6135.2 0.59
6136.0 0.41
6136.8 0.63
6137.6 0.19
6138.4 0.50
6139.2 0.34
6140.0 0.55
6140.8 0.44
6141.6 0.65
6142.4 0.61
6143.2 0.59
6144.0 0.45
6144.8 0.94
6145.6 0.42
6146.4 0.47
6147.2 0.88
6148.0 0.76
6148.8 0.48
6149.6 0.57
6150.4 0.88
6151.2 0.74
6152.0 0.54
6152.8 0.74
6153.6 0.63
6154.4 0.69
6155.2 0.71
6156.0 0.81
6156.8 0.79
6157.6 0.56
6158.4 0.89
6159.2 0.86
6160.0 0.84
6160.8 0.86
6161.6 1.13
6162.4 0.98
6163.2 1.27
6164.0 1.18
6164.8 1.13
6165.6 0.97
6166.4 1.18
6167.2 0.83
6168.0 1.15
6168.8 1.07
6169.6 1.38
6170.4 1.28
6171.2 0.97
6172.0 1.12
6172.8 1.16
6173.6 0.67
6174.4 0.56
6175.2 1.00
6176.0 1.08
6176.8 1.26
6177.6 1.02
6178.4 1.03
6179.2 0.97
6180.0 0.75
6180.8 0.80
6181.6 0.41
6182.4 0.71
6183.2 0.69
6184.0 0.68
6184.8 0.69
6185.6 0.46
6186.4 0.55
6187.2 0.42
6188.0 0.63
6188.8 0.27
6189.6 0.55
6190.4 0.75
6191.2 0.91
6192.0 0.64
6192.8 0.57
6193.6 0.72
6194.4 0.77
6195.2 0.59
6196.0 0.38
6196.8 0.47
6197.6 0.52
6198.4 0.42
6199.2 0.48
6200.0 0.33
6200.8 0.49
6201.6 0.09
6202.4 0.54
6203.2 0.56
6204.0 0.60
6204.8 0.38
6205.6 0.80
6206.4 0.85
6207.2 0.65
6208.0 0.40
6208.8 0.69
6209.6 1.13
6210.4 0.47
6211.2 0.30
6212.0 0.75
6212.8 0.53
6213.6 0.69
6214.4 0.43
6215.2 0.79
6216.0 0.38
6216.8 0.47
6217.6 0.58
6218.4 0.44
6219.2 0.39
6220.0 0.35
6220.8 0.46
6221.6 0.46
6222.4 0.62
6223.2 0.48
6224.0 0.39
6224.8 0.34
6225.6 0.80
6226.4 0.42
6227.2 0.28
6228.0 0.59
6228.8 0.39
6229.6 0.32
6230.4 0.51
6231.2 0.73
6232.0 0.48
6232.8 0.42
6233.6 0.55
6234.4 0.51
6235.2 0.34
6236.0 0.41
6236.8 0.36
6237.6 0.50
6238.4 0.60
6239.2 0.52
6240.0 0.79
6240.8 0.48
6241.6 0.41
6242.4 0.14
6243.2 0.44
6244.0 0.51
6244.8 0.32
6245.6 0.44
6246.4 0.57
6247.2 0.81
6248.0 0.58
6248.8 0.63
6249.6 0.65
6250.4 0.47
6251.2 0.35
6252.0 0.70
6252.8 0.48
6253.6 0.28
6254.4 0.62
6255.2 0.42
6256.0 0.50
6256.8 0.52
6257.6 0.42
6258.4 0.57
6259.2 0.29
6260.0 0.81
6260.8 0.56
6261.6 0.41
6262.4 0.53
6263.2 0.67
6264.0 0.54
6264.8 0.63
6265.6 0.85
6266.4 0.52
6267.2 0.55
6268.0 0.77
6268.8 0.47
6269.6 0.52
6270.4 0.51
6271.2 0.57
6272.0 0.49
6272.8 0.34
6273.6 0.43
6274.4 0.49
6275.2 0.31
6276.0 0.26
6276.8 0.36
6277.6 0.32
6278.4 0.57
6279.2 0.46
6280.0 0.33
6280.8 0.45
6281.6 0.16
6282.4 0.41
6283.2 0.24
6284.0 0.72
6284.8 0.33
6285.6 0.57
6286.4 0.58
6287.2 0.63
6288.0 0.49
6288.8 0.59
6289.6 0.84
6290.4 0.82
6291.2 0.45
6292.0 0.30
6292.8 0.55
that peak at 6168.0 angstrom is C III] 1909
